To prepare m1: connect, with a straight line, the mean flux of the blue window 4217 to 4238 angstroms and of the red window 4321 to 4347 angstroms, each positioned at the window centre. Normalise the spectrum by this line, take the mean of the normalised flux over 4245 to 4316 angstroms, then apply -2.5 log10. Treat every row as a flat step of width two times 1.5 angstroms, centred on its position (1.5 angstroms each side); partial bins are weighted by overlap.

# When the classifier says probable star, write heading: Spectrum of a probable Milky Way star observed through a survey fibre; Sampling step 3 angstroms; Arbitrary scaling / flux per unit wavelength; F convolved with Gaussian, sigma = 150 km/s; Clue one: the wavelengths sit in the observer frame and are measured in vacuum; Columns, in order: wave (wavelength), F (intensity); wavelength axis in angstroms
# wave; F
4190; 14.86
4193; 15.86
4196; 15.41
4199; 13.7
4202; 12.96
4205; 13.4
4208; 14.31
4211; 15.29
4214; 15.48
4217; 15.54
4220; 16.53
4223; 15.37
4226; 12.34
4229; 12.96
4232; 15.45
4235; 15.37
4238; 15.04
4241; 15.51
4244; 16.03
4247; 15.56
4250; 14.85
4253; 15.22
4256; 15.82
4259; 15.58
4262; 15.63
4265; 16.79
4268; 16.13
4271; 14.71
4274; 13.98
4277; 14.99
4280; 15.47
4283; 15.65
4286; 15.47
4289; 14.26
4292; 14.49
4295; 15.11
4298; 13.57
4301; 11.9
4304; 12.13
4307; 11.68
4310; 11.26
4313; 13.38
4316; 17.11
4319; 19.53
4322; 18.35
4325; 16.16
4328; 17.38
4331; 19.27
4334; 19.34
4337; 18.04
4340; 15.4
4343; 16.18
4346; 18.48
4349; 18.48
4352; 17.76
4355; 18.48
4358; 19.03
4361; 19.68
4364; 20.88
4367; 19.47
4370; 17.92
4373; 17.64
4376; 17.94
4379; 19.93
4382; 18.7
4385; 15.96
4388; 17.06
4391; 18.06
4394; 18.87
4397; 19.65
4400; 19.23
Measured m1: 0.11 mag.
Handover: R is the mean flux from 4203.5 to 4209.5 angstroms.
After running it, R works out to 13.9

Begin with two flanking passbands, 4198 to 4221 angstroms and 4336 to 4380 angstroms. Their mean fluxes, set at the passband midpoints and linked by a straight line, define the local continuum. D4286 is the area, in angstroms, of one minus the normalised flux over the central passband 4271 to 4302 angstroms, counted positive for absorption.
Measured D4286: 3.75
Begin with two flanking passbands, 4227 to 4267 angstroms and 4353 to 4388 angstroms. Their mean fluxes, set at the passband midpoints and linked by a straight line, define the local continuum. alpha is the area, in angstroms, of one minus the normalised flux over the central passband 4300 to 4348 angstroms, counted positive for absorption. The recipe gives 3.8 angstroms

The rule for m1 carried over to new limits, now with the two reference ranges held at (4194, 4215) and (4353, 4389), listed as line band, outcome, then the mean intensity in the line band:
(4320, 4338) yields -0.04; 18.1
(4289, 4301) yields 0.18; 14.1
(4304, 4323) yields 0.15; 14.9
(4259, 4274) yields 0.02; 15.6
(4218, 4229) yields 0.02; 14.5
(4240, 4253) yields 0.00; 15.5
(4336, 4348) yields 0.05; 17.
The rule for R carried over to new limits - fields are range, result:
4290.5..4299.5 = 14.4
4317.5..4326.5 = 18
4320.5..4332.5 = 17.8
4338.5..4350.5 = 17.1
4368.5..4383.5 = 18.4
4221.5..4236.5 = 14.3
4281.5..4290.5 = 15.1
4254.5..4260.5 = 15.7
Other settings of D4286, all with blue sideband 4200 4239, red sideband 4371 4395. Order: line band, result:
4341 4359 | -0.68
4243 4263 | -0.28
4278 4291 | 0.63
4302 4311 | 2.57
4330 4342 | -0.61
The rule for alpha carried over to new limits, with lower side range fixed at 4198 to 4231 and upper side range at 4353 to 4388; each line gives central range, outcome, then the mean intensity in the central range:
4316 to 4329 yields -0.36 angstroms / 17.8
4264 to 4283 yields 0.77 angstroms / 15.3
